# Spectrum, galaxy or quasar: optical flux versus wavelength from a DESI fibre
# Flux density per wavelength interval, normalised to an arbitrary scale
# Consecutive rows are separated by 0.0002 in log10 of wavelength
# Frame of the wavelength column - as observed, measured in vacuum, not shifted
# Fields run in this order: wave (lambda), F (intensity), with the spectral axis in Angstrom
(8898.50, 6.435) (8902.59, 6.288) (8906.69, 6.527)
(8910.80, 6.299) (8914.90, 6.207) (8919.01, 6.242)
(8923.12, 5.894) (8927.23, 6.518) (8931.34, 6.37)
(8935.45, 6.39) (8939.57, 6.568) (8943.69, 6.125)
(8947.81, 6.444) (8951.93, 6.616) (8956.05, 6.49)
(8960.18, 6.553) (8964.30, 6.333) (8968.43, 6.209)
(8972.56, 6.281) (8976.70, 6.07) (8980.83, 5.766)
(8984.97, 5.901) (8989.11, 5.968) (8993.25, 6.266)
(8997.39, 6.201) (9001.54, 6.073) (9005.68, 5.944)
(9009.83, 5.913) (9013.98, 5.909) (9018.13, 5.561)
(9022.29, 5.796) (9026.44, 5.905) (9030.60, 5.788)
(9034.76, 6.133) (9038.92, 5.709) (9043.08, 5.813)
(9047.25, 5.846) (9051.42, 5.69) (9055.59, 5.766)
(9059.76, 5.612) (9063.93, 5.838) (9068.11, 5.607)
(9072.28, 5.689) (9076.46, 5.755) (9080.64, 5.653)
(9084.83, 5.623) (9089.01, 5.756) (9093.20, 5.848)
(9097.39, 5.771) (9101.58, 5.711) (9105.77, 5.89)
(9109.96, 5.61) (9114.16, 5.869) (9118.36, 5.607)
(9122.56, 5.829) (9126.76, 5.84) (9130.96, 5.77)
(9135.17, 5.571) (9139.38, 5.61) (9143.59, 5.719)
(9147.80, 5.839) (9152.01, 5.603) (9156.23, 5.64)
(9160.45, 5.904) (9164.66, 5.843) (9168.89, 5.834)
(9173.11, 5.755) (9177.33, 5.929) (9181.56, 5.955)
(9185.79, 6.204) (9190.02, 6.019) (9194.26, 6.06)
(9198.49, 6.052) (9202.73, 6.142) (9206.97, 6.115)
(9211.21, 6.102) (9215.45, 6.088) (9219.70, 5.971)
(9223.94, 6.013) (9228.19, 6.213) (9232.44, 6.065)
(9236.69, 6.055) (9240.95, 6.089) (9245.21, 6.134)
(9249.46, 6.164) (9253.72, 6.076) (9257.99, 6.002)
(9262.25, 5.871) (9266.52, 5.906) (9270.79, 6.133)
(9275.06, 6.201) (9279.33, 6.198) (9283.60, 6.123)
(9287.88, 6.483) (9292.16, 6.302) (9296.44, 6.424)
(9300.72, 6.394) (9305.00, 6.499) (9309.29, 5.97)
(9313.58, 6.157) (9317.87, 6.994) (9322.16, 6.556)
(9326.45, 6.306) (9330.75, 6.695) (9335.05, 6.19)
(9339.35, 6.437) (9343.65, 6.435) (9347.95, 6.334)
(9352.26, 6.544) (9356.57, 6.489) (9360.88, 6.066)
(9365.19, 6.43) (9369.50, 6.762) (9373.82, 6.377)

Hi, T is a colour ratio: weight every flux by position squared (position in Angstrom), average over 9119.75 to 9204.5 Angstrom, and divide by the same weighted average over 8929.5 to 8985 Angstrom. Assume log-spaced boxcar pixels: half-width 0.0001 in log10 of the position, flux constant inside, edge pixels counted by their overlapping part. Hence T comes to 0.97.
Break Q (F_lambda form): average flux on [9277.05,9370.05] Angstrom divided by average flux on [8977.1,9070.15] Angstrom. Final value 1.09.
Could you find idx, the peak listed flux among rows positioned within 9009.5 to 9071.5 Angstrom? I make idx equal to 6.133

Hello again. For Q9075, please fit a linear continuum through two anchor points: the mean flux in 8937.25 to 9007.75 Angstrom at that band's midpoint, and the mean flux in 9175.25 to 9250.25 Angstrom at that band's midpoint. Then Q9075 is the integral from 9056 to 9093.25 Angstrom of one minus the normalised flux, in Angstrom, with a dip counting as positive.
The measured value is 2.8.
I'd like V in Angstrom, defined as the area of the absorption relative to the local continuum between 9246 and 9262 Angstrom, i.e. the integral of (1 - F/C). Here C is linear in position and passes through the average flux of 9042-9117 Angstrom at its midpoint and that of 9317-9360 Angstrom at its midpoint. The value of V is 0.4 Angstrom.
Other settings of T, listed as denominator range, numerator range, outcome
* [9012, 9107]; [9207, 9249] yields 1.10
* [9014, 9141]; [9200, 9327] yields 1.12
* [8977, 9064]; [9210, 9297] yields 1.10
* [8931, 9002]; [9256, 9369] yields 1.09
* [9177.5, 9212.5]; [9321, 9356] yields 1.09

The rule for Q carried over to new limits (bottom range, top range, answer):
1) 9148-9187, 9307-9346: 1.10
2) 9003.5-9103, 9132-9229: 1.02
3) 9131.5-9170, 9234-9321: 1.08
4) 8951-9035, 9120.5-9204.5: 0.96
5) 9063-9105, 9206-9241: 1.06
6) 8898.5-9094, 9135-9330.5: 1.01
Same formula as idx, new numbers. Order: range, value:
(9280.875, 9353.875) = 6.994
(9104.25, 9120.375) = 5.89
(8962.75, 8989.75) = 6.333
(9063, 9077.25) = 5.838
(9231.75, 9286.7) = 6.201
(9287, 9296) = 6.483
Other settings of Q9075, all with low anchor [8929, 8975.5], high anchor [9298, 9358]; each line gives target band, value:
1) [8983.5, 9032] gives 3.5 Angstrom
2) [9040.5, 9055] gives 1.4 Angstrom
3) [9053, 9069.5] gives 1.8 Angstrom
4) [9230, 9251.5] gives 1.1 Angstrom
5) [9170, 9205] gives 2.2 Angstrom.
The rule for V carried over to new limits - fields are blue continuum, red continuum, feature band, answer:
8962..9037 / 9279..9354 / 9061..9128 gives 4.15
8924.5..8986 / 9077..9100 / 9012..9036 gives 0.69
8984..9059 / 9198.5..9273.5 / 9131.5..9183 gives 2.05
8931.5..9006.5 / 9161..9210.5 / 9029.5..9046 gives 0.80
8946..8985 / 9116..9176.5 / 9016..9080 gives 2.90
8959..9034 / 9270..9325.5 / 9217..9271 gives 2.04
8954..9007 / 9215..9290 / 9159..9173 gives 0.63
